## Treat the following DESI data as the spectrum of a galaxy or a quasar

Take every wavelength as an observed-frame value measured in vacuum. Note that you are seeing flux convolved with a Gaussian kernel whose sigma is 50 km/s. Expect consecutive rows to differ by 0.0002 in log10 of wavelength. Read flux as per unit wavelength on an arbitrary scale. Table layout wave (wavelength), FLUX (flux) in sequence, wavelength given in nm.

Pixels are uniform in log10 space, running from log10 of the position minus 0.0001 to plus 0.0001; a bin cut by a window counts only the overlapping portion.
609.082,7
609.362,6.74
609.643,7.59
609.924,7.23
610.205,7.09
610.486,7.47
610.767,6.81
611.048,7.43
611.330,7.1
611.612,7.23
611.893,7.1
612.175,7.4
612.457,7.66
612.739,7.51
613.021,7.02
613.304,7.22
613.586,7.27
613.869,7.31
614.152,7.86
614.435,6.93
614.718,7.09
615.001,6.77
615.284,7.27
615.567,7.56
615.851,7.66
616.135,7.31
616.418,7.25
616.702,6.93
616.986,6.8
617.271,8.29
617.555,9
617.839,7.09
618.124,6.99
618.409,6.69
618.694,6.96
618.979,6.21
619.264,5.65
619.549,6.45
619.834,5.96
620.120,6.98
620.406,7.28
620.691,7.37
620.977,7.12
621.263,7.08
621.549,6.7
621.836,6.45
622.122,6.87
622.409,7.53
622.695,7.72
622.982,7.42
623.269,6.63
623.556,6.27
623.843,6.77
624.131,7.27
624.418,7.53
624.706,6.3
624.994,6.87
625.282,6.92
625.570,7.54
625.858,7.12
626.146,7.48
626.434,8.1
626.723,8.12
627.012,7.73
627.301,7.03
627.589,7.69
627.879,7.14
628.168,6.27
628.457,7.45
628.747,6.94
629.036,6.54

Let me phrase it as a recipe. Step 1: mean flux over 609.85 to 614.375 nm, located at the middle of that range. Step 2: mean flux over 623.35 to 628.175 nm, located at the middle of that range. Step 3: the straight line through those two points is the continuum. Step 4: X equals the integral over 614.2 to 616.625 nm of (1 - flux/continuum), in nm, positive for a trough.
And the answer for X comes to 0.007 nm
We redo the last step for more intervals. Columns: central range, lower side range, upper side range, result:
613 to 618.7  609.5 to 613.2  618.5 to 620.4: -0.42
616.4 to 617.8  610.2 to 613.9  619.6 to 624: -0.11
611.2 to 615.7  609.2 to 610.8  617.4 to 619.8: -0.14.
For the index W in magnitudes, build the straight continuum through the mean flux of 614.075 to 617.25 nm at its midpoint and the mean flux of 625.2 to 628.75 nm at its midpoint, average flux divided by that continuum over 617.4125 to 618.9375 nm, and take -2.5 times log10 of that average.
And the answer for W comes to 0.00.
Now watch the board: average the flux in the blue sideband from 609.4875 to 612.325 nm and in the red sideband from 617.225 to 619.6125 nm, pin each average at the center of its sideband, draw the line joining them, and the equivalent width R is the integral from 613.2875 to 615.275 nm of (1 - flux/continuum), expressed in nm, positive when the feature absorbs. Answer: -0.02 nm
